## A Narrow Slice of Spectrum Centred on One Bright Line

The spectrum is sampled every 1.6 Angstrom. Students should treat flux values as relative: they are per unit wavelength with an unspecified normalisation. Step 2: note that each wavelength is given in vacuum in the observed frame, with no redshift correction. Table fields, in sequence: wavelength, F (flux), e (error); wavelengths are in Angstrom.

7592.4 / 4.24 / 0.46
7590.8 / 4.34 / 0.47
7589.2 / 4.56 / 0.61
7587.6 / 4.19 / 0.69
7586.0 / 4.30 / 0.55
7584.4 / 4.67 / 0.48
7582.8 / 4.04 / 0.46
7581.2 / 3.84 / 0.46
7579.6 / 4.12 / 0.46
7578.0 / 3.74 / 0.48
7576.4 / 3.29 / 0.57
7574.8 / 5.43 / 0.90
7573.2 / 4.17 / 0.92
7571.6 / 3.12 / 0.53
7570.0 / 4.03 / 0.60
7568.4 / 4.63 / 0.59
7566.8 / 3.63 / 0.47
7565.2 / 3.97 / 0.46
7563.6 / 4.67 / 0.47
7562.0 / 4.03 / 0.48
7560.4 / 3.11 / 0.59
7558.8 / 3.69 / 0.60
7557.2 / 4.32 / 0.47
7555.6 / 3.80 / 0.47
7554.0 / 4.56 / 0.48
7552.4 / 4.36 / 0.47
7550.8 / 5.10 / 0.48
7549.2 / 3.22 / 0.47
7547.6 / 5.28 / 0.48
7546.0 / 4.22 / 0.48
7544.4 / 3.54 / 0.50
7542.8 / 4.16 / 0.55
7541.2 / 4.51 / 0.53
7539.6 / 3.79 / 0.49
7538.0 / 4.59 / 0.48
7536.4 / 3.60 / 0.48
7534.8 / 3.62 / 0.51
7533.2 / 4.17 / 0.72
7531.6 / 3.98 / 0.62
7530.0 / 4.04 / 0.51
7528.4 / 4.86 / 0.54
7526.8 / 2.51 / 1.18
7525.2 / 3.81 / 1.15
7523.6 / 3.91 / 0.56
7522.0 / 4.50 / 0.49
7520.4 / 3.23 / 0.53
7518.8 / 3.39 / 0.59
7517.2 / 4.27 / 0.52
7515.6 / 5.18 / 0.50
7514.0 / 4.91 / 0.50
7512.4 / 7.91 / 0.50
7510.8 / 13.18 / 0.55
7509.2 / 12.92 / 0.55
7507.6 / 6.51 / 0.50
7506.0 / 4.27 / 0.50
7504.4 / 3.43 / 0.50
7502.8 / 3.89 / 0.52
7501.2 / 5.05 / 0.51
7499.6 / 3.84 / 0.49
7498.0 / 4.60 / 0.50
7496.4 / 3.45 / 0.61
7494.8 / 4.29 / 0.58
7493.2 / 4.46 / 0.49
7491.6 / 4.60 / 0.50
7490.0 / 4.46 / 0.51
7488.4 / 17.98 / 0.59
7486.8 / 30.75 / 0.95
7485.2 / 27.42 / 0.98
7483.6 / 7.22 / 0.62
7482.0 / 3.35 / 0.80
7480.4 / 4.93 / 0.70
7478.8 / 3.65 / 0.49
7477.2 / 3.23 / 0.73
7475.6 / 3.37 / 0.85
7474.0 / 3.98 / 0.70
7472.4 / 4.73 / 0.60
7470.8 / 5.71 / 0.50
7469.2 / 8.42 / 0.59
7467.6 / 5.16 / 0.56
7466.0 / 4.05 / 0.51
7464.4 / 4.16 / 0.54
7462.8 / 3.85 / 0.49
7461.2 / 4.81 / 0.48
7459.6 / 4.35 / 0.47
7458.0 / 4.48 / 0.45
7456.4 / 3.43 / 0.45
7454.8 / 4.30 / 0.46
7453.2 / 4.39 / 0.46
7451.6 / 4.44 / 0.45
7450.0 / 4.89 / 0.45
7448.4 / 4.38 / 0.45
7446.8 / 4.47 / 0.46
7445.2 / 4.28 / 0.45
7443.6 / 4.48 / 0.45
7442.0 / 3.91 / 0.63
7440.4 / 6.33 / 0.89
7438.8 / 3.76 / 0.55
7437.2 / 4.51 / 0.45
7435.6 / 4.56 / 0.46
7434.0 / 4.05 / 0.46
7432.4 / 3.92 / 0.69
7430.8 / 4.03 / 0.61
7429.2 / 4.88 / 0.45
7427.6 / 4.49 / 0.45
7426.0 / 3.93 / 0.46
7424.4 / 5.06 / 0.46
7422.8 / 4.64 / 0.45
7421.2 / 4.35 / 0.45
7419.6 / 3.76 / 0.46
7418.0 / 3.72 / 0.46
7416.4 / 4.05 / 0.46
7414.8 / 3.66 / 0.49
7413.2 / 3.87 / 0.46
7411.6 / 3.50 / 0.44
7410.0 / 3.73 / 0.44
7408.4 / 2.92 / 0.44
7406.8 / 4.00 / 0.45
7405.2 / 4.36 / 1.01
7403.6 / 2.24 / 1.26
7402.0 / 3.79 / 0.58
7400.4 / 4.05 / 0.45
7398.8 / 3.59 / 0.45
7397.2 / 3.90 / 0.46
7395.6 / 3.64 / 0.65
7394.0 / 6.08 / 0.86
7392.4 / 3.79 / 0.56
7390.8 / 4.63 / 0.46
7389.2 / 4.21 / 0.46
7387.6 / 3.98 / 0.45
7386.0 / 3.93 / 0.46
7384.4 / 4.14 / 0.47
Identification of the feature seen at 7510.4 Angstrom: [N II]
